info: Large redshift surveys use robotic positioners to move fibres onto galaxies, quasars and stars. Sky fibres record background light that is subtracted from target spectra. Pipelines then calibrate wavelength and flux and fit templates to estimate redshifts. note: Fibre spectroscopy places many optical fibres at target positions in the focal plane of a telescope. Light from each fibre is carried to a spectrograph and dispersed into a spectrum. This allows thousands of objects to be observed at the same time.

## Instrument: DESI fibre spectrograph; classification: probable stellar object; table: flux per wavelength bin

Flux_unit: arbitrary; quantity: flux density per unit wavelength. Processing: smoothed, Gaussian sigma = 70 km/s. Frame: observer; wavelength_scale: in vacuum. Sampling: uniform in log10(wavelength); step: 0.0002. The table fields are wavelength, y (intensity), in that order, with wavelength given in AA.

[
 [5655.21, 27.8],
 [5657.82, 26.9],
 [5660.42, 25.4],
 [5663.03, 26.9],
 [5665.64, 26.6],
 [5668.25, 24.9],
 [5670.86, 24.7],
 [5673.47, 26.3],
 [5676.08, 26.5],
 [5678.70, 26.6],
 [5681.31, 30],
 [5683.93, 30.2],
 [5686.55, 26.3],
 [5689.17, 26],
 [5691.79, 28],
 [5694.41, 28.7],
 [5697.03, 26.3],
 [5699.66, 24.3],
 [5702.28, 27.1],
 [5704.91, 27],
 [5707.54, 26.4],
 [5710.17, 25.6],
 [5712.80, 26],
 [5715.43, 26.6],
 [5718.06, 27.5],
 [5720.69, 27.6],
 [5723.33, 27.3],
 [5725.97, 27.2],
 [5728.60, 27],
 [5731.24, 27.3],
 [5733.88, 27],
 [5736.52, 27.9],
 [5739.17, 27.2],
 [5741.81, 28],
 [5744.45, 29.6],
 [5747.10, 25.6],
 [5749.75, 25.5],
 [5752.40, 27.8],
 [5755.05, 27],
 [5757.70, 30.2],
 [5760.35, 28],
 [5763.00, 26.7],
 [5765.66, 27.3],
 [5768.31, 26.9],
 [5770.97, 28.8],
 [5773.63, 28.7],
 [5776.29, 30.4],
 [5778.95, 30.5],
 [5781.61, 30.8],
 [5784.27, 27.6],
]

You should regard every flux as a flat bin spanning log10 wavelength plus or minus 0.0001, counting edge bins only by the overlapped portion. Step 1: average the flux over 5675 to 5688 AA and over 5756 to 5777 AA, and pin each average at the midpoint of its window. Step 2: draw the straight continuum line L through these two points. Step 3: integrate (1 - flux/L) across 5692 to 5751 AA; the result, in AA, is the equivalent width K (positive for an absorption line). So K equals 2.4 AA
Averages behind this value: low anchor 27.9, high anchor 28.3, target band 27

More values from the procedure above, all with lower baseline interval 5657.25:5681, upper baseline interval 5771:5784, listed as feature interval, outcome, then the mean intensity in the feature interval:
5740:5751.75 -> 0.62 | 27.2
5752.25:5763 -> 0.38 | 28.1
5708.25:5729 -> 0.76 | 26.8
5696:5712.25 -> 0.75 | 26.1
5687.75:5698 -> -0.10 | 27.3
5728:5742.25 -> 0.51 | 27.4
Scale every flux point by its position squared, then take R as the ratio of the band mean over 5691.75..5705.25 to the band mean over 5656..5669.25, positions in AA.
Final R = 1.03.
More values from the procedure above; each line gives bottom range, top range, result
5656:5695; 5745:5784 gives 1.08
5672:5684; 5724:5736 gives 1.00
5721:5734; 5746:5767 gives 1.01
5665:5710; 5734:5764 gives 1.05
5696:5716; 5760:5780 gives 1.11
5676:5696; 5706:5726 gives 0.97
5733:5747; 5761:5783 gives 1.05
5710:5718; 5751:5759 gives 1.09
